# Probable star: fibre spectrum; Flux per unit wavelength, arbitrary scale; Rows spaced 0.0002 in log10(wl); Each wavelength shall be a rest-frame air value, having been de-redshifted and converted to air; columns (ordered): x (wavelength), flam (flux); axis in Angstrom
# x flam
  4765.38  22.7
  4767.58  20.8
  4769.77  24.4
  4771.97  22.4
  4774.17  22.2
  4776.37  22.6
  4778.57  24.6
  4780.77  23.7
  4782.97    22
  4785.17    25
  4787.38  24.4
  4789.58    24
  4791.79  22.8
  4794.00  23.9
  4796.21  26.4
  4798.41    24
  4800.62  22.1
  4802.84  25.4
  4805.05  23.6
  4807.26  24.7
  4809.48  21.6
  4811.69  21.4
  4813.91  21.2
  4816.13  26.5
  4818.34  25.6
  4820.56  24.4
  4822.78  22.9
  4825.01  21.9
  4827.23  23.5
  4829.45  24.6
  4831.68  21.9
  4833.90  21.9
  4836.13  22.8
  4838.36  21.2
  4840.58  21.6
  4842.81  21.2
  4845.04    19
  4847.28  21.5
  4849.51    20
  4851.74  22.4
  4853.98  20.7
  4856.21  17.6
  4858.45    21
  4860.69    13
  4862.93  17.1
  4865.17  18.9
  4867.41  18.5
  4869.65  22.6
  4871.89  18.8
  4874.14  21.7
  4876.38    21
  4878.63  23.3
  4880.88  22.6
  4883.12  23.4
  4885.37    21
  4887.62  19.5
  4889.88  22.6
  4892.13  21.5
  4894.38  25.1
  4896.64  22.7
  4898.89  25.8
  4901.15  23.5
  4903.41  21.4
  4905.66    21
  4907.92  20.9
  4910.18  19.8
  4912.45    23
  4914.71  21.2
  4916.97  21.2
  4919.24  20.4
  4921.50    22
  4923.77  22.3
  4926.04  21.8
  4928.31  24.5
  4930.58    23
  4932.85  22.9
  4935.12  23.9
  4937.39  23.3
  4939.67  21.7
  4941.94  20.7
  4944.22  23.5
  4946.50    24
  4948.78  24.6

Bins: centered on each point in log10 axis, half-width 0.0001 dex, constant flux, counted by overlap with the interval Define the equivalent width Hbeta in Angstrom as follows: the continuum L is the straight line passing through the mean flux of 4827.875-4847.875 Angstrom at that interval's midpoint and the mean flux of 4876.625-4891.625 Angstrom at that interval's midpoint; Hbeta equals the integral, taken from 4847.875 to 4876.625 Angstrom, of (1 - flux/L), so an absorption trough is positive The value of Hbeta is 3.2 Angstrom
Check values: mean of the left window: 21.8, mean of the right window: 22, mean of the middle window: 19.5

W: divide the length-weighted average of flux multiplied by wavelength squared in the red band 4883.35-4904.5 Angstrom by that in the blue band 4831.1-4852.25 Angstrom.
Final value 1.08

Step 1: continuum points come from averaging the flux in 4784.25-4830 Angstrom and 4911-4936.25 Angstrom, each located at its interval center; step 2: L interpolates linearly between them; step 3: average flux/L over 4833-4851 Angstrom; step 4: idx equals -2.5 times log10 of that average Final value 0.11 mag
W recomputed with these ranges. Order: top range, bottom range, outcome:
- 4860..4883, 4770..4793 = 0.89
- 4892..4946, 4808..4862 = 1.07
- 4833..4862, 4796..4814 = 0.88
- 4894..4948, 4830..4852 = 1.08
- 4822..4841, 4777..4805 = 0.95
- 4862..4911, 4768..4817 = 0.95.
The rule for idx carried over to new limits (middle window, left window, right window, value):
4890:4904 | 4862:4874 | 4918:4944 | -0.13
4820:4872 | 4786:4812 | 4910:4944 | 0.12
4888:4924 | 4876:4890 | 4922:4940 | 0.01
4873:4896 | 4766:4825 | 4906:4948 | 0.02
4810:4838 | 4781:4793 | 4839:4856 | -0.06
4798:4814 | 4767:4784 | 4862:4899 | -0.03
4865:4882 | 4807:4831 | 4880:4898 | 0.08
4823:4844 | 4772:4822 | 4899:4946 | 0.05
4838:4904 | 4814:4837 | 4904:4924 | 0.07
